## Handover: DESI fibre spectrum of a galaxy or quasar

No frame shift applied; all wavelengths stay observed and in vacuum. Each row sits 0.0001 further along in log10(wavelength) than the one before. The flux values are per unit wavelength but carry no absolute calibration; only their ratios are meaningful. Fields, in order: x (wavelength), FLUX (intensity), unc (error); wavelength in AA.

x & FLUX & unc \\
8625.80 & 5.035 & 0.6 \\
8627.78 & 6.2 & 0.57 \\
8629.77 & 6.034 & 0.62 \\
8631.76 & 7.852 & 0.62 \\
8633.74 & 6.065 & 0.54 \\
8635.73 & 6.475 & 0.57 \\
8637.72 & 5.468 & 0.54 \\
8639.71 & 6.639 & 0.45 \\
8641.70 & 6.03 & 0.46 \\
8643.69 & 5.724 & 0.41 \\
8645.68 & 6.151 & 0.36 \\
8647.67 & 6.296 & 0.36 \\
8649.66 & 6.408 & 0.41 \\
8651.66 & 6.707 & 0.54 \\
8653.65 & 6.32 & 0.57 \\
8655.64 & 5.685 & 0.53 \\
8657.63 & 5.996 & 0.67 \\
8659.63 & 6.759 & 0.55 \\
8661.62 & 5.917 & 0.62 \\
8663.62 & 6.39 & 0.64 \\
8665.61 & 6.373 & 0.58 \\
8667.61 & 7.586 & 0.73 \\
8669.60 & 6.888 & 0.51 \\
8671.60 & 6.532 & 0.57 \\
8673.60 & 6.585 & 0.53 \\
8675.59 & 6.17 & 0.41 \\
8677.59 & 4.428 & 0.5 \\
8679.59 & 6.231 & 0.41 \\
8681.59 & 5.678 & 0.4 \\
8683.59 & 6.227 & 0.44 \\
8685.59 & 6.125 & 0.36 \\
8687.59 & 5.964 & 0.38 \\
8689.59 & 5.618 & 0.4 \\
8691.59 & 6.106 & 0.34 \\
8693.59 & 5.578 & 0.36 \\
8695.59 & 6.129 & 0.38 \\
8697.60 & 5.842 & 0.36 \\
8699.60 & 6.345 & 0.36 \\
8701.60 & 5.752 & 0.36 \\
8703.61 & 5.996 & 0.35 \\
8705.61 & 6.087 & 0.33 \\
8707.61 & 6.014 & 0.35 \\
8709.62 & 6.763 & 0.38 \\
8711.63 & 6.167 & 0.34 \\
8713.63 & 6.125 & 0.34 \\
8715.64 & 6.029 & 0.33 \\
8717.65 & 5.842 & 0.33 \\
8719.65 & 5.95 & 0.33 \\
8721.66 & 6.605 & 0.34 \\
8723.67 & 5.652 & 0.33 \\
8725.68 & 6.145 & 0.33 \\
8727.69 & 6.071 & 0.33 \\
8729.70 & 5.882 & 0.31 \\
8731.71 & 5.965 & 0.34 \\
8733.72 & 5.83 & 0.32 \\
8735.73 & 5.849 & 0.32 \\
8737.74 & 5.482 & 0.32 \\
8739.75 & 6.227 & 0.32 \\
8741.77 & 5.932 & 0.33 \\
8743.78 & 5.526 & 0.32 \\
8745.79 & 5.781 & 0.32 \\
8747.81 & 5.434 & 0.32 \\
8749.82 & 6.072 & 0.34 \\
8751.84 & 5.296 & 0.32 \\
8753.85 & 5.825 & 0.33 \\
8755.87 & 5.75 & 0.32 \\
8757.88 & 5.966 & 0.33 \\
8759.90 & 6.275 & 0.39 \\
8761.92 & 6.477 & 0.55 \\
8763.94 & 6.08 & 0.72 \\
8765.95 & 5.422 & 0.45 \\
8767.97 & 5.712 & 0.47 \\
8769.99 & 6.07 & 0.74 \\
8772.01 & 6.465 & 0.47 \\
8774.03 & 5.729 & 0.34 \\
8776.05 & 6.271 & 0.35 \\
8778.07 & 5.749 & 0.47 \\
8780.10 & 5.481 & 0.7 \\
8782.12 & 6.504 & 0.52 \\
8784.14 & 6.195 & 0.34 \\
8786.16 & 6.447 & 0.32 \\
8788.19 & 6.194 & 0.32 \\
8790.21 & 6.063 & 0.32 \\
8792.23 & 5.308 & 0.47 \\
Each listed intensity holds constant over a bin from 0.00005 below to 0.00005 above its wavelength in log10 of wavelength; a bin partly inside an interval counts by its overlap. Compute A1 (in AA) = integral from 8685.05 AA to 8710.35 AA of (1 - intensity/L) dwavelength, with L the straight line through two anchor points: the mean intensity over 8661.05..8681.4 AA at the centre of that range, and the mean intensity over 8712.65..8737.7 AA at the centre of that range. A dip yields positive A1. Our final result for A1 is 0.5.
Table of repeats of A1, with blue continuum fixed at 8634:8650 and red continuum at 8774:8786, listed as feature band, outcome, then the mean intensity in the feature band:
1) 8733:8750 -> 0.8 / 5.78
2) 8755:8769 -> 0.2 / 5.96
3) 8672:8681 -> 0.3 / 5.89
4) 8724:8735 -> 0.2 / 5.96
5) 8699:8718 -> -0.1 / 6.12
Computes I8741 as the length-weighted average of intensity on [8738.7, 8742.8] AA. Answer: 6.07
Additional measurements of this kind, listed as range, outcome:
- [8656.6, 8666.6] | 6.29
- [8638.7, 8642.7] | 6.33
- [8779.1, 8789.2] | 6.17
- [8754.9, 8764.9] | 6.11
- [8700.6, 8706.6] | 5.94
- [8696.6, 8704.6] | 5.98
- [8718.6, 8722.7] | 6.27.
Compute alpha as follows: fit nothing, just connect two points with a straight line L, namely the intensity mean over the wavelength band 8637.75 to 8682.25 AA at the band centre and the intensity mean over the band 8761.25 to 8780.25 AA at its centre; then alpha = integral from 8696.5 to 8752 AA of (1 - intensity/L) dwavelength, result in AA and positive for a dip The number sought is 1.0 AA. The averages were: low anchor 6.24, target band 5.96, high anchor 5.96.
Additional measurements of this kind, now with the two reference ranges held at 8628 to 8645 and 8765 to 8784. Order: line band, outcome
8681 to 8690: 0.30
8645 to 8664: -0.08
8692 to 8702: 0.30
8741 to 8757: 0.82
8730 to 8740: 0.33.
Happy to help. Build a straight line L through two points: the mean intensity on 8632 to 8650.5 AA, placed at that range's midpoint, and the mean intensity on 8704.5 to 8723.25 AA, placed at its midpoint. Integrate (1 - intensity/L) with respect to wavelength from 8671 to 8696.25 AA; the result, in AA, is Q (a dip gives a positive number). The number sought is 1.0 AA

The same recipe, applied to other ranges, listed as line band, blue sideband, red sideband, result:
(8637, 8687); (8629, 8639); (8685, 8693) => -0.5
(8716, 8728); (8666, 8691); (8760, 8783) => 0.1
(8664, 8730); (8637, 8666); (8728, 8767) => -0.9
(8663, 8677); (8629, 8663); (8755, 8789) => -0.8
